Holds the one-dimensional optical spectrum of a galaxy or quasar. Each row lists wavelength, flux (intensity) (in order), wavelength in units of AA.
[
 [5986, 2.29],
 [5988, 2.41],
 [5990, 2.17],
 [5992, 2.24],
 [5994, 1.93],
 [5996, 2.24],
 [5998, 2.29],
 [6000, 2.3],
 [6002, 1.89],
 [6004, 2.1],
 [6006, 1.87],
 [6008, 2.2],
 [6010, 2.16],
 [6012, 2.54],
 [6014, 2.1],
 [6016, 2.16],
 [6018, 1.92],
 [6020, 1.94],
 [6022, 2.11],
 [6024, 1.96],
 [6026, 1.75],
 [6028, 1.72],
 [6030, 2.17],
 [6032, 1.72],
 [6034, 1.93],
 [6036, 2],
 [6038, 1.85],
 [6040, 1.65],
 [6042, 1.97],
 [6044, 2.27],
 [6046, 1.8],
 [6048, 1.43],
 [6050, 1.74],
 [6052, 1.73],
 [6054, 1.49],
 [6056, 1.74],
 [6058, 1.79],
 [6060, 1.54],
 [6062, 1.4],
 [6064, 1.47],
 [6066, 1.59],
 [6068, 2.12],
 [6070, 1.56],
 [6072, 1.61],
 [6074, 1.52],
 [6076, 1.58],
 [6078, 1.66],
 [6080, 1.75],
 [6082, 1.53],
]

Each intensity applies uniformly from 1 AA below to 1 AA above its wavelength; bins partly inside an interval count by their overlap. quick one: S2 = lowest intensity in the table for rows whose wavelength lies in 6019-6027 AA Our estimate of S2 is 1.75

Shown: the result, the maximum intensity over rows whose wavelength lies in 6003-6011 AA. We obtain 2.2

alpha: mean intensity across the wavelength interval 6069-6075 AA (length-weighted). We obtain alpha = 1.56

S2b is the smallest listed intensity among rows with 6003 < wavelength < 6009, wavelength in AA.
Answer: 1.87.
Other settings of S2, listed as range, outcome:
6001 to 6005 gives 1.89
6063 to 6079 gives 1.47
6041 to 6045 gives 1.97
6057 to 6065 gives 1.4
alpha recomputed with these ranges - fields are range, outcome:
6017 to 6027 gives 1.94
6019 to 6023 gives 2.02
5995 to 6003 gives 2.18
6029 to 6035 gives 1.94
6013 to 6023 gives 2.05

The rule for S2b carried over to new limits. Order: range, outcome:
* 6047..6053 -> 1.43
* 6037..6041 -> 1.65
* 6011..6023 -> 1.92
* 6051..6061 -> 1.49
